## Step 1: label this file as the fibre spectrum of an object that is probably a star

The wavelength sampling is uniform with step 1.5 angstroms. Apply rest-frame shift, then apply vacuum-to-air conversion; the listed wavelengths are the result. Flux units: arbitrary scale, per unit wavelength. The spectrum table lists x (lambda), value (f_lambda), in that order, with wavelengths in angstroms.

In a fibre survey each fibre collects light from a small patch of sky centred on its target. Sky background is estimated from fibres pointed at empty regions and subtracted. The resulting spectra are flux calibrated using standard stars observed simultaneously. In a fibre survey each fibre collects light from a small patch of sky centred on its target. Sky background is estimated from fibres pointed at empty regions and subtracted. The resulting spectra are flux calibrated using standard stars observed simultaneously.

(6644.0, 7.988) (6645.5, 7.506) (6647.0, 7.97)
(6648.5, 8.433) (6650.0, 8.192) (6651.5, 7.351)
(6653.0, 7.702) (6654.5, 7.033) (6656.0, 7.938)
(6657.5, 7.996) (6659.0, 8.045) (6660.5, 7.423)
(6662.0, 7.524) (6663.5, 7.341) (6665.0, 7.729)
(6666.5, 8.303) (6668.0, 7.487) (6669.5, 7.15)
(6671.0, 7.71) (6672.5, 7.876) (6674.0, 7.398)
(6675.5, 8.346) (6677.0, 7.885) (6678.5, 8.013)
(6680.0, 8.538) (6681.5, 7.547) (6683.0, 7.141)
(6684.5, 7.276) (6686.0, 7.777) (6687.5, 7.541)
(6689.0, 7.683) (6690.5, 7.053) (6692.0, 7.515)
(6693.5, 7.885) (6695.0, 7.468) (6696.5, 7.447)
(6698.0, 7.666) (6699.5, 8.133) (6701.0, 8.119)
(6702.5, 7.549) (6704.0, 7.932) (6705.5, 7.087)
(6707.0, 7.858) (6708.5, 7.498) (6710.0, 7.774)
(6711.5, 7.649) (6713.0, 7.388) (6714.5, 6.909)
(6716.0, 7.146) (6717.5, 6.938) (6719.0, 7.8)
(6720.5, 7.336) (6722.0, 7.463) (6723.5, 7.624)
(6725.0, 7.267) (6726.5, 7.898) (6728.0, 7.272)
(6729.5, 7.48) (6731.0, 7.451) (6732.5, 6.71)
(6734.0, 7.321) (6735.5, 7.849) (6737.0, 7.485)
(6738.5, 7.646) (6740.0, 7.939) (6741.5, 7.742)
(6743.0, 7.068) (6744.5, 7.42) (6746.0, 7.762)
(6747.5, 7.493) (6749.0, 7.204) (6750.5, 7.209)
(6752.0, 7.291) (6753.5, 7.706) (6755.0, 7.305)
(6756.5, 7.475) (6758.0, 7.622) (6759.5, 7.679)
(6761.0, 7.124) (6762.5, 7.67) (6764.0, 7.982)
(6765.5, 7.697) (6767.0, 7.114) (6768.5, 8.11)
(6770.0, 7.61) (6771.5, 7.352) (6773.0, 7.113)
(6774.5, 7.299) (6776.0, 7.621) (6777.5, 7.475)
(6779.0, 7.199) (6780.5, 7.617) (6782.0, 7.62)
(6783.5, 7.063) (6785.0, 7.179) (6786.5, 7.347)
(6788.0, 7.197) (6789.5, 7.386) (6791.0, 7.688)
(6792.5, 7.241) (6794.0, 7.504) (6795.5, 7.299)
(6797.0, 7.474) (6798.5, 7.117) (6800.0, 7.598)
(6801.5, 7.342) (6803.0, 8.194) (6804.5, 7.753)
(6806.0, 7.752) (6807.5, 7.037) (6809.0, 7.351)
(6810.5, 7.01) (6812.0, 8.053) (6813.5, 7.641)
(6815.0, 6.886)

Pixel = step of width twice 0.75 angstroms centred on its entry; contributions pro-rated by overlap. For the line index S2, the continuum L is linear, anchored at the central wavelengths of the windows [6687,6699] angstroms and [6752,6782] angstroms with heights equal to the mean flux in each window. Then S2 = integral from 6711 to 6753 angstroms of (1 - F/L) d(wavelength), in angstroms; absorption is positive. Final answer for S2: 0.6 angstroms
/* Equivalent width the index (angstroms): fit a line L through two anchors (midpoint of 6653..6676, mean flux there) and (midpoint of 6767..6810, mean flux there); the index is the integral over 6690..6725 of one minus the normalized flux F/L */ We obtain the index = 0.31 angstroms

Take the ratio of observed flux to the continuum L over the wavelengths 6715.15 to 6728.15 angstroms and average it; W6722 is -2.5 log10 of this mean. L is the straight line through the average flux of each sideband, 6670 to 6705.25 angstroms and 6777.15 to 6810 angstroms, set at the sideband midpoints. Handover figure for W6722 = 0.03 mag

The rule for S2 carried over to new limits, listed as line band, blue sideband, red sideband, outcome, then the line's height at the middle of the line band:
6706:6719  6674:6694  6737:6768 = 0.4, 7.62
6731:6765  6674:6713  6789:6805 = 0.5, 7.59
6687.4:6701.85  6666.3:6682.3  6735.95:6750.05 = 0.2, 7.74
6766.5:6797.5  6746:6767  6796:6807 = 0.6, 7.54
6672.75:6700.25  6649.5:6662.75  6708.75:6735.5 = -0.5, 7.55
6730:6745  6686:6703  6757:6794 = 0.2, 7.55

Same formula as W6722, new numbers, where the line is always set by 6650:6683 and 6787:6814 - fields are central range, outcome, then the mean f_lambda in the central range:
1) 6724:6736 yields 0.03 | 7.4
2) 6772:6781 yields 0.02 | 7.38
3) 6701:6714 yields 0.01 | 7.61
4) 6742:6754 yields 0.03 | 7.39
